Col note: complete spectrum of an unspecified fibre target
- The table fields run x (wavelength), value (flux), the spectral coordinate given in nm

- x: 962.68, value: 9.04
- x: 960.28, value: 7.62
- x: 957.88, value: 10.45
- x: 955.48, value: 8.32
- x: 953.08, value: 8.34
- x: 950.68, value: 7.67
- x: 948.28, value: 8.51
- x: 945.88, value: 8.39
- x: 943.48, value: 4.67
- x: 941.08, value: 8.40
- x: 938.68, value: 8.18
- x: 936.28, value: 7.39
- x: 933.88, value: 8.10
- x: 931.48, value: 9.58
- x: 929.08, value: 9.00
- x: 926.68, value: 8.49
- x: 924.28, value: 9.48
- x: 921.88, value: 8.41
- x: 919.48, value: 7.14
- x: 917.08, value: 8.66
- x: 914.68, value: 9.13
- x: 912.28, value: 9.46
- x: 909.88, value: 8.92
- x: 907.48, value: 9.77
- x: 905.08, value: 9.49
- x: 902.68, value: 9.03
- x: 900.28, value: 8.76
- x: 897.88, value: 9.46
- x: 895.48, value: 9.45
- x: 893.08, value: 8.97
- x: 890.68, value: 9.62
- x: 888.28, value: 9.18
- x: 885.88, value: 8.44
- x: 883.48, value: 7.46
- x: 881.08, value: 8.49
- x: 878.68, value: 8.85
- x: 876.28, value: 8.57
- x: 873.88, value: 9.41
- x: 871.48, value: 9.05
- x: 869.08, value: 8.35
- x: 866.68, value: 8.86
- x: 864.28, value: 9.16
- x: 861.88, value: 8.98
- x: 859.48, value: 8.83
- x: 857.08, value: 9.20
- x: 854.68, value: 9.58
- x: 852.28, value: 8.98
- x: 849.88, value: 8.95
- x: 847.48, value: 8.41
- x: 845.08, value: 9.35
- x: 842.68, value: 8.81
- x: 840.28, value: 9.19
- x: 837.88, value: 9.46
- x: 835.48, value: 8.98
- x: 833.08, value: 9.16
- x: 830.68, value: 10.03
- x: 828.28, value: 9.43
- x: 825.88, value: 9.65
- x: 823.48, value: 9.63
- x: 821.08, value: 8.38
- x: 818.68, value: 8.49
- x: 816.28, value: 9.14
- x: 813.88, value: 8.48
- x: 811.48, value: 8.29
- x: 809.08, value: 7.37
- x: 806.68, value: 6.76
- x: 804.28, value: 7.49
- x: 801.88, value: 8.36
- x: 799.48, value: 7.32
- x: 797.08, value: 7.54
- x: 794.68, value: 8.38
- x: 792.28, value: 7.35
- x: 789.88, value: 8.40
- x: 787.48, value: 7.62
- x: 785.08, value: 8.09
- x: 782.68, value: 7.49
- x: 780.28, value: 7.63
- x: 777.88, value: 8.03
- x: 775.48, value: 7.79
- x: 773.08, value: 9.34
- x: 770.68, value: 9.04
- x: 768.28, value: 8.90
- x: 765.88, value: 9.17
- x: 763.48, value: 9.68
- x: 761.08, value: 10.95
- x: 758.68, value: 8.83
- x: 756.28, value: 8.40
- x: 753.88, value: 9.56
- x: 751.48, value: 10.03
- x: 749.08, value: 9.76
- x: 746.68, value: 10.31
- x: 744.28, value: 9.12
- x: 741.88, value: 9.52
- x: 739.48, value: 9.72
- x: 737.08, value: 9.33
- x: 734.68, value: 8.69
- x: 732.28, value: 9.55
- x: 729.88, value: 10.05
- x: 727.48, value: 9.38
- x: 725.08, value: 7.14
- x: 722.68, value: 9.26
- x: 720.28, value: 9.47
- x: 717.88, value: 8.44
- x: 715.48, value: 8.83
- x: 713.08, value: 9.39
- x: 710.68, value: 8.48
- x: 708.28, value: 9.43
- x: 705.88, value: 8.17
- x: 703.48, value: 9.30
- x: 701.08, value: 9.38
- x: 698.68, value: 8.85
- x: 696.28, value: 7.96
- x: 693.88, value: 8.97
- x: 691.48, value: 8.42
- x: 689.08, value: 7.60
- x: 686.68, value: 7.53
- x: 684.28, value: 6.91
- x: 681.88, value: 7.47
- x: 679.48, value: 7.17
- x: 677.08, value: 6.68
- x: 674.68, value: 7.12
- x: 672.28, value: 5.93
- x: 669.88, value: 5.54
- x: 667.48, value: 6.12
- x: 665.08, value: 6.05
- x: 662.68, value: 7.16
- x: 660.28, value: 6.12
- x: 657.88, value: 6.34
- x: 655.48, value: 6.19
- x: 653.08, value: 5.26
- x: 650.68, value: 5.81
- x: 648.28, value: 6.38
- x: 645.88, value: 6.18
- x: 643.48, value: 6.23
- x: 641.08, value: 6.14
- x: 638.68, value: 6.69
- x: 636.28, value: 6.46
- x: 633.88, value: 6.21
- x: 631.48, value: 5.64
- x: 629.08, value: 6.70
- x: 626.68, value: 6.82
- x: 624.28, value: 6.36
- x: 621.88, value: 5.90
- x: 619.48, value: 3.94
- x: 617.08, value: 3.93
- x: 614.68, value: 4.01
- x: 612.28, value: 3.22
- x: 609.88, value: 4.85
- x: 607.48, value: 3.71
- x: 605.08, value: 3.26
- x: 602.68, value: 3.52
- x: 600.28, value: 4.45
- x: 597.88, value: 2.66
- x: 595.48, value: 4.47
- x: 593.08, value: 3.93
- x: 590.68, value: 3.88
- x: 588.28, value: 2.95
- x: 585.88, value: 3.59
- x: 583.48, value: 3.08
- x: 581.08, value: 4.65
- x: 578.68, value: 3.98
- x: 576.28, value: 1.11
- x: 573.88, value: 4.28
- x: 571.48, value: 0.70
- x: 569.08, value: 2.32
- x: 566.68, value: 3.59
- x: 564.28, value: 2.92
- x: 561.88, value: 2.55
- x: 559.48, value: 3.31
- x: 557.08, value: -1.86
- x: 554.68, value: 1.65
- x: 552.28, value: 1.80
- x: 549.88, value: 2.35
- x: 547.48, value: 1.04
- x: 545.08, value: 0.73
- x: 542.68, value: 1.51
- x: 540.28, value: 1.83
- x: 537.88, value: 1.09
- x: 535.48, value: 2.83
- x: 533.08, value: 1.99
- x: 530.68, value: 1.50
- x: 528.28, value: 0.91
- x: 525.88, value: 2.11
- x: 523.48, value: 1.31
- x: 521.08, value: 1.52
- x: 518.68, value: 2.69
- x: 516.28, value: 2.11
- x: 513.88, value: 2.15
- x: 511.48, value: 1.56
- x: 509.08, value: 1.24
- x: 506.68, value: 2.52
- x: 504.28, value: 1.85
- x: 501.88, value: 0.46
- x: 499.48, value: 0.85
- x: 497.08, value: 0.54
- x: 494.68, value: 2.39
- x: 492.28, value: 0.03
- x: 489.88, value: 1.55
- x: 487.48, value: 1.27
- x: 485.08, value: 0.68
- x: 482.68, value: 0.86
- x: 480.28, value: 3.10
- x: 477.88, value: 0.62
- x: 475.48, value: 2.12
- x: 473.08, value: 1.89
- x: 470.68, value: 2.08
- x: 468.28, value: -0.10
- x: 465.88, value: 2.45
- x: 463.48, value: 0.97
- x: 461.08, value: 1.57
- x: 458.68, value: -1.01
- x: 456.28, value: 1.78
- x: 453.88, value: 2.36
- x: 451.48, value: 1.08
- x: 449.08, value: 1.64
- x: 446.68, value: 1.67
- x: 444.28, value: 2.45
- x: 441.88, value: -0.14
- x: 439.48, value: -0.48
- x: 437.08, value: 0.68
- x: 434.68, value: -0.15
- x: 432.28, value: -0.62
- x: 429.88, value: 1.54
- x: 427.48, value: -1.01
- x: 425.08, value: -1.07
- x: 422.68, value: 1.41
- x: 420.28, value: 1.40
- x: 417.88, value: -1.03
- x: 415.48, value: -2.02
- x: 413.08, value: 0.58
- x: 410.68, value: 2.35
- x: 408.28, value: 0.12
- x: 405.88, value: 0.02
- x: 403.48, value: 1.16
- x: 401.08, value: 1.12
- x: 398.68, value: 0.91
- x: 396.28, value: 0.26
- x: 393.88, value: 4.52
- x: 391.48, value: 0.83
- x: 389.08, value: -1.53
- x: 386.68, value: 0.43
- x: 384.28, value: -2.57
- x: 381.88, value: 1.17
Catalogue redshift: 0.56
